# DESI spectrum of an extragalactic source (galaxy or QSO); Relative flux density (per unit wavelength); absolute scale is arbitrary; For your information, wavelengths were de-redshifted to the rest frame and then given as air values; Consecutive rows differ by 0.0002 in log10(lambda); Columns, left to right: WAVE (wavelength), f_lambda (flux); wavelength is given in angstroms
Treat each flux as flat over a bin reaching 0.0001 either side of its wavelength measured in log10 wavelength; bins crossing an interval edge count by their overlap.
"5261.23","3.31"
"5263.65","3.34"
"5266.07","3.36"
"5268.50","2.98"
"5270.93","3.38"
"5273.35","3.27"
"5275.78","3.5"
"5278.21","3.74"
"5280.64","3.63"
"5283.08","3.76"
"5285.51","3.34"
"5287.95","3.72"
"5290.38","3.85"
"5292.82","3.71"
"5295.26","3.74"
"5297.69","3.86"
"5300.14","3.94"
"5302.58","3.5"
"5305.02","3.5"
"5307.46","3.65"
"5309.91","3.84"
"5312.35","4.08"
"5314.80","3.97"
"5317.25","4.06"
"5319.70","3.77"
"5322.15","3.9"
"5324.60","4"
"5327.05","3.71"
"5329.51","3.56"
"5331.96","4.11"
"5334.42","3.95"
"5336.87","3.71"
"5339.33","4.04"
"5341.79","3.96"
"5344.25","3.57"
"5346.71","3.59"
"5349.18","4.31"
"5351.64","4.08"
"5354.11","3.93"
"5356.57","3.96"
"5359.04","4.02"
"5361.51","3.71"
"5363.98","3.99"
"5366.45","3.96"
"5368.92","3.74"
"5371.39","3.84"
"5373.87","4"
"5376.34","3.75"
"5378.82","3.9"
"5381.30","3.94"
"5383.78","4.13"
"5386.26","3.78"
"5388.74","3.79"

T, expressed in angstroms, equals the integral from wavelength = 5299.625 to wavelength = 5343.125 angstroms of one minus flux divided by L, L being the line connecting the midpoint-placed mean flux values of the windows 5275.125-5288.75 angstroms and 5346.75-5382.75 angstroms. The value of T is -0.9 angstroms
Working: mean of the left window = 3.61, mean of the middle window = 3.85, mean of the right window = 3.93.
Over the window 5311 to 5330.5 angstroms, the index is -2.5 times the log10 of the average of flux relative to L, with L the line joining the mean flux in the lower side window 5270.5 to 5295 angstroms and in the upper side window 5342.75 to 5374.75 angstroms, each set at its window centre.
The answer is -0.038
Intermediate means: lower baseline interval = 3.6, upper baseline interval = 3.9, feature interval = 3.88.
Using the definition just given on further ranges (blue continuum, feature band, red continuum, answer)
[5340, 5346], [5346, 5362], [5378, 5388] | -0.040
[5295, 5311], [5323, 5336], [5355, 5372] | -0.020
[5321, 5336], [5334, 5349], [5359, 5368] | 0.014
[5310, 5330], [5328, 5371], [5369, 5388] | 0.000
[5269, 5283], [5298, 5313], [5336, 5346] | -0.031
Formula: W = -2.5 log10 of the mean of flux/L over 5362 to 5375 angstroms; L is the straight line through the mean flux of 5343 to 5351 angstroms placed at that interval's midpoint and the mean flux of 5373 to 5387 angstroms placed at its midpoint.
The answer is 0.00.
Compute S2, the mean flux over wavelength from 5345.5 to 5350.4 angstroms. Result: 3.94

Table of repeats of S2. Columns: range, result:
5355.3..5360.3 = 3.99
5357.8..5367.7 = 3.92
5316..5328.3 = 3.89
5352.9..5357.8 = 3.95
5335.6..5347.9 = 3.78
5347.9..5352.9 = 4.18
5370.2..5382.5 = 3.88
